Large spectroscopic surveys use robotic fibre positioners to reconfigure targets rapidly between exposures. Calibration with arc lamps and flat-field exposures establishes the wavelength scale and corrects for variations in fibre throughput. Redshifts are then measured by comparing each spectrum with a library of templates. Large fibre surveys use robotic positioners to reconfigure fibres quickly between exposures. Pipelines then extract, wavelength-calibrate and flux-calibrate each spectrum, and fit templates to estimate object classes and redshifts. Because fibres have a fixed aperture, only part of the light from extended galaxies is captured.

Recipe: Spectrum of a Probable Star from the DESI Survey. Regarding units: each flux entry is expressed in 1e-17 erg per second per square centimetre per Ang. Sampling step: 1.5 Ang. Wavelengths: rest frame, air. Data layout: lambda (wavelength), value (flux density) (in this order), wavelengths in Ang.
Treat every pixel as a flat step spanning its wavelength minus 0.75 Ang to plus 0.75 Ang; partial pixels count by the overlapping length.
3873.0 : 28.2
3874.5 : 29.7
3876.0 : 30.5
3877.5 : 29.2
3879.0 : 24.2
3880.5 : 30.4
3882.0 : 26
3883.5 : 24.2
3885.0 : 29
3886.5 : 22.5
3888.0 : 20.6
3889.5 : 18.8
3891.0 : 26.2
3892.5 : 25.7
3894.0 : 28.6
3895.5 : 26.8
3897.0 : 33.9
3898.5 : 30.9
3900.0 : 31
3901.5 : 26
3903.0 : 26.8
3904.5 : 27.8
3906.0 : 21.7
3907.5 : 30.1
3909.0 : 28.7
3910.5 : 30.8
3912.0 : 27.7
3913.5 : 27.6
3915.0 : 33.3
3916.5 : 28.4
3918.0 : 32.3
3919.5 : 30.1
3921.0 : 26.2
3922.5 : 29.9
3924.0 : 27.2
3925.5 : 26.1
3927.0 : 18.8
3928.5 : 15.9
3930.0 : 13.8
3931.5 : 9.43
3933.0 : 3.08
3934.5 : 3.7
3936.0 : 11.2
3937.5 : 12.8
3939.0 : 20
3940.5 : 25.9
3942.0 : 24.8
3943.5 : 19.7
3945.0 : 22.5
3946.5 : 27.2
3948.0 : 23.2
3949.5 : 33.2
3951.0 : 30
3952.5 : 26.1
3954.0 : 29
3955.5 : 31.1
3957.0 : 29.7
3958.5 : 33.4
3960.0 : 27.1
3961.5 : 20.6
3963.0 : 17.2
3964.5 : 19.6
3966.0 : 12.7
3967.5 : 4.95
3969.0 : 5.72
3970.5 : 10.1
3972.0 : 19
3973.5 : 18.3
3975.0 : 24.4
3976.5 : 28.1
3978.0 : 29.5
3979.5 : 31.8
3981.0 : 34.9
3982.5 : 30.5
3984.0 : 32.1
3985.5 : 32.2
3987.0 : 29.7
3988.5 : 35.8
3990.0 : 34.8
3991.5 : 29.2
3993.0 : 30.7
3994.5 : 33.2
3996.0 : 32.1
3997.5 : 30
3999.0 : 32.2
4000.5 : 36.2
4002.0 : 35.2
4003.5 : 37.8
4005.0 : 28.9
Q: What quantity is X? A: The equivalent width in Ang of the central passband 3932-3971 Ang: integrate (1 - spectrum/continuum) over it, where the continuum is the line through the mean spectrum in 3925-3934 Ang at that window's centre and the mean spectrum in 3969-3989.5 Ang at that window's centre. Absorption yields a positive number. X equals -1.6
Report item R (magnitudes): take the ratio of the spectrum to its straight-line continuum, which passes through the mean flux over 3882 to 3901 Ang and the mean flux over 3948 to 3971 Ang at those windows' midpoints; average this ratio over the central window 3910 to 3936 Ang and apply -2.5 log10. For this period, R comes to 0.11 mag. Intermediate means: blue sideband 26.5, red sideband 22.2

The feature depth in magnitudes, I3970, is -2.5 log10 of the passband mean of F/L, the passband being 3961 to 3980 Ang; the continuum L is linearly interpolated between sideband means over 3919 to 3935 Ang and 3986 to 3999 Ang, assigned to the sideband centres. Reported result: 0.44 mag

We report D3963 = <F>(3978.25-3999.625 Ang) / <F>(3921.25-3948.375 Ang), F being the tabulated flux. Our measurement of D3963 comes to 1.71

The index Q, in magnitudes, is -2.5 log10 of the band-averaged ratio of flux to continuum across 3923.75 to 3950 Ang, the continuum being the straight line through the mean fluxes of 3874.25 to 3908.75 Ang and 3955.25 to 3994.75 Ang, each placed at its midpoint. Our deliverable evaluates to 0.37 mag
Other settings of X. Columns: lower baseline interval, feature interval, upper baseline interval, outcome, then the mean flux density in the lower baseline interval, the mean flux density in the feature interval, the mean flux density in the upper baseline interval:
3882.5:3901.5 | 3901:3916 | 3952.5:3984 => -1.36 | 26.5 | 28.1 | 23.2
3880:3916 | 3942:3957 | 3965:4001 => -0.08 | 27.3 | 26.9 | 26.5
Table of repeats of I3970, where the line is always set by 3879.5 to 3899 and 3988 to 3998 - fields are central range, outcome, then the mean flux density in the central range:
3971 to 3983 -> 0.177 mag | 26.6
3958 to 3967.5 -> 0.449 mag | 20.1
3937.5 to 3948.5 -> 0.285 mag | 22.6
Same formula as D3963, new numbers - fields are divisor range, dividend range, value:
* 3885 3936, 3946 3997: 1.07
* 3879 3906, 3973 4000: 1.16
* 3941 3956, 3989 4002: 1.22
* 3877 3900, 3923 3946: 0.65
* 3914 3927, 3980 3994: 1.13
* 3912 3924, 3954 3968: 0.77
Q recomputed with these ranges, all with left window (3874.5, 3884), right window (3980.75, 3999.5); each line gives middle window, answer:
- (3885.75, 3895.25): 0.18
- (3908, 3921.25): -0.02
